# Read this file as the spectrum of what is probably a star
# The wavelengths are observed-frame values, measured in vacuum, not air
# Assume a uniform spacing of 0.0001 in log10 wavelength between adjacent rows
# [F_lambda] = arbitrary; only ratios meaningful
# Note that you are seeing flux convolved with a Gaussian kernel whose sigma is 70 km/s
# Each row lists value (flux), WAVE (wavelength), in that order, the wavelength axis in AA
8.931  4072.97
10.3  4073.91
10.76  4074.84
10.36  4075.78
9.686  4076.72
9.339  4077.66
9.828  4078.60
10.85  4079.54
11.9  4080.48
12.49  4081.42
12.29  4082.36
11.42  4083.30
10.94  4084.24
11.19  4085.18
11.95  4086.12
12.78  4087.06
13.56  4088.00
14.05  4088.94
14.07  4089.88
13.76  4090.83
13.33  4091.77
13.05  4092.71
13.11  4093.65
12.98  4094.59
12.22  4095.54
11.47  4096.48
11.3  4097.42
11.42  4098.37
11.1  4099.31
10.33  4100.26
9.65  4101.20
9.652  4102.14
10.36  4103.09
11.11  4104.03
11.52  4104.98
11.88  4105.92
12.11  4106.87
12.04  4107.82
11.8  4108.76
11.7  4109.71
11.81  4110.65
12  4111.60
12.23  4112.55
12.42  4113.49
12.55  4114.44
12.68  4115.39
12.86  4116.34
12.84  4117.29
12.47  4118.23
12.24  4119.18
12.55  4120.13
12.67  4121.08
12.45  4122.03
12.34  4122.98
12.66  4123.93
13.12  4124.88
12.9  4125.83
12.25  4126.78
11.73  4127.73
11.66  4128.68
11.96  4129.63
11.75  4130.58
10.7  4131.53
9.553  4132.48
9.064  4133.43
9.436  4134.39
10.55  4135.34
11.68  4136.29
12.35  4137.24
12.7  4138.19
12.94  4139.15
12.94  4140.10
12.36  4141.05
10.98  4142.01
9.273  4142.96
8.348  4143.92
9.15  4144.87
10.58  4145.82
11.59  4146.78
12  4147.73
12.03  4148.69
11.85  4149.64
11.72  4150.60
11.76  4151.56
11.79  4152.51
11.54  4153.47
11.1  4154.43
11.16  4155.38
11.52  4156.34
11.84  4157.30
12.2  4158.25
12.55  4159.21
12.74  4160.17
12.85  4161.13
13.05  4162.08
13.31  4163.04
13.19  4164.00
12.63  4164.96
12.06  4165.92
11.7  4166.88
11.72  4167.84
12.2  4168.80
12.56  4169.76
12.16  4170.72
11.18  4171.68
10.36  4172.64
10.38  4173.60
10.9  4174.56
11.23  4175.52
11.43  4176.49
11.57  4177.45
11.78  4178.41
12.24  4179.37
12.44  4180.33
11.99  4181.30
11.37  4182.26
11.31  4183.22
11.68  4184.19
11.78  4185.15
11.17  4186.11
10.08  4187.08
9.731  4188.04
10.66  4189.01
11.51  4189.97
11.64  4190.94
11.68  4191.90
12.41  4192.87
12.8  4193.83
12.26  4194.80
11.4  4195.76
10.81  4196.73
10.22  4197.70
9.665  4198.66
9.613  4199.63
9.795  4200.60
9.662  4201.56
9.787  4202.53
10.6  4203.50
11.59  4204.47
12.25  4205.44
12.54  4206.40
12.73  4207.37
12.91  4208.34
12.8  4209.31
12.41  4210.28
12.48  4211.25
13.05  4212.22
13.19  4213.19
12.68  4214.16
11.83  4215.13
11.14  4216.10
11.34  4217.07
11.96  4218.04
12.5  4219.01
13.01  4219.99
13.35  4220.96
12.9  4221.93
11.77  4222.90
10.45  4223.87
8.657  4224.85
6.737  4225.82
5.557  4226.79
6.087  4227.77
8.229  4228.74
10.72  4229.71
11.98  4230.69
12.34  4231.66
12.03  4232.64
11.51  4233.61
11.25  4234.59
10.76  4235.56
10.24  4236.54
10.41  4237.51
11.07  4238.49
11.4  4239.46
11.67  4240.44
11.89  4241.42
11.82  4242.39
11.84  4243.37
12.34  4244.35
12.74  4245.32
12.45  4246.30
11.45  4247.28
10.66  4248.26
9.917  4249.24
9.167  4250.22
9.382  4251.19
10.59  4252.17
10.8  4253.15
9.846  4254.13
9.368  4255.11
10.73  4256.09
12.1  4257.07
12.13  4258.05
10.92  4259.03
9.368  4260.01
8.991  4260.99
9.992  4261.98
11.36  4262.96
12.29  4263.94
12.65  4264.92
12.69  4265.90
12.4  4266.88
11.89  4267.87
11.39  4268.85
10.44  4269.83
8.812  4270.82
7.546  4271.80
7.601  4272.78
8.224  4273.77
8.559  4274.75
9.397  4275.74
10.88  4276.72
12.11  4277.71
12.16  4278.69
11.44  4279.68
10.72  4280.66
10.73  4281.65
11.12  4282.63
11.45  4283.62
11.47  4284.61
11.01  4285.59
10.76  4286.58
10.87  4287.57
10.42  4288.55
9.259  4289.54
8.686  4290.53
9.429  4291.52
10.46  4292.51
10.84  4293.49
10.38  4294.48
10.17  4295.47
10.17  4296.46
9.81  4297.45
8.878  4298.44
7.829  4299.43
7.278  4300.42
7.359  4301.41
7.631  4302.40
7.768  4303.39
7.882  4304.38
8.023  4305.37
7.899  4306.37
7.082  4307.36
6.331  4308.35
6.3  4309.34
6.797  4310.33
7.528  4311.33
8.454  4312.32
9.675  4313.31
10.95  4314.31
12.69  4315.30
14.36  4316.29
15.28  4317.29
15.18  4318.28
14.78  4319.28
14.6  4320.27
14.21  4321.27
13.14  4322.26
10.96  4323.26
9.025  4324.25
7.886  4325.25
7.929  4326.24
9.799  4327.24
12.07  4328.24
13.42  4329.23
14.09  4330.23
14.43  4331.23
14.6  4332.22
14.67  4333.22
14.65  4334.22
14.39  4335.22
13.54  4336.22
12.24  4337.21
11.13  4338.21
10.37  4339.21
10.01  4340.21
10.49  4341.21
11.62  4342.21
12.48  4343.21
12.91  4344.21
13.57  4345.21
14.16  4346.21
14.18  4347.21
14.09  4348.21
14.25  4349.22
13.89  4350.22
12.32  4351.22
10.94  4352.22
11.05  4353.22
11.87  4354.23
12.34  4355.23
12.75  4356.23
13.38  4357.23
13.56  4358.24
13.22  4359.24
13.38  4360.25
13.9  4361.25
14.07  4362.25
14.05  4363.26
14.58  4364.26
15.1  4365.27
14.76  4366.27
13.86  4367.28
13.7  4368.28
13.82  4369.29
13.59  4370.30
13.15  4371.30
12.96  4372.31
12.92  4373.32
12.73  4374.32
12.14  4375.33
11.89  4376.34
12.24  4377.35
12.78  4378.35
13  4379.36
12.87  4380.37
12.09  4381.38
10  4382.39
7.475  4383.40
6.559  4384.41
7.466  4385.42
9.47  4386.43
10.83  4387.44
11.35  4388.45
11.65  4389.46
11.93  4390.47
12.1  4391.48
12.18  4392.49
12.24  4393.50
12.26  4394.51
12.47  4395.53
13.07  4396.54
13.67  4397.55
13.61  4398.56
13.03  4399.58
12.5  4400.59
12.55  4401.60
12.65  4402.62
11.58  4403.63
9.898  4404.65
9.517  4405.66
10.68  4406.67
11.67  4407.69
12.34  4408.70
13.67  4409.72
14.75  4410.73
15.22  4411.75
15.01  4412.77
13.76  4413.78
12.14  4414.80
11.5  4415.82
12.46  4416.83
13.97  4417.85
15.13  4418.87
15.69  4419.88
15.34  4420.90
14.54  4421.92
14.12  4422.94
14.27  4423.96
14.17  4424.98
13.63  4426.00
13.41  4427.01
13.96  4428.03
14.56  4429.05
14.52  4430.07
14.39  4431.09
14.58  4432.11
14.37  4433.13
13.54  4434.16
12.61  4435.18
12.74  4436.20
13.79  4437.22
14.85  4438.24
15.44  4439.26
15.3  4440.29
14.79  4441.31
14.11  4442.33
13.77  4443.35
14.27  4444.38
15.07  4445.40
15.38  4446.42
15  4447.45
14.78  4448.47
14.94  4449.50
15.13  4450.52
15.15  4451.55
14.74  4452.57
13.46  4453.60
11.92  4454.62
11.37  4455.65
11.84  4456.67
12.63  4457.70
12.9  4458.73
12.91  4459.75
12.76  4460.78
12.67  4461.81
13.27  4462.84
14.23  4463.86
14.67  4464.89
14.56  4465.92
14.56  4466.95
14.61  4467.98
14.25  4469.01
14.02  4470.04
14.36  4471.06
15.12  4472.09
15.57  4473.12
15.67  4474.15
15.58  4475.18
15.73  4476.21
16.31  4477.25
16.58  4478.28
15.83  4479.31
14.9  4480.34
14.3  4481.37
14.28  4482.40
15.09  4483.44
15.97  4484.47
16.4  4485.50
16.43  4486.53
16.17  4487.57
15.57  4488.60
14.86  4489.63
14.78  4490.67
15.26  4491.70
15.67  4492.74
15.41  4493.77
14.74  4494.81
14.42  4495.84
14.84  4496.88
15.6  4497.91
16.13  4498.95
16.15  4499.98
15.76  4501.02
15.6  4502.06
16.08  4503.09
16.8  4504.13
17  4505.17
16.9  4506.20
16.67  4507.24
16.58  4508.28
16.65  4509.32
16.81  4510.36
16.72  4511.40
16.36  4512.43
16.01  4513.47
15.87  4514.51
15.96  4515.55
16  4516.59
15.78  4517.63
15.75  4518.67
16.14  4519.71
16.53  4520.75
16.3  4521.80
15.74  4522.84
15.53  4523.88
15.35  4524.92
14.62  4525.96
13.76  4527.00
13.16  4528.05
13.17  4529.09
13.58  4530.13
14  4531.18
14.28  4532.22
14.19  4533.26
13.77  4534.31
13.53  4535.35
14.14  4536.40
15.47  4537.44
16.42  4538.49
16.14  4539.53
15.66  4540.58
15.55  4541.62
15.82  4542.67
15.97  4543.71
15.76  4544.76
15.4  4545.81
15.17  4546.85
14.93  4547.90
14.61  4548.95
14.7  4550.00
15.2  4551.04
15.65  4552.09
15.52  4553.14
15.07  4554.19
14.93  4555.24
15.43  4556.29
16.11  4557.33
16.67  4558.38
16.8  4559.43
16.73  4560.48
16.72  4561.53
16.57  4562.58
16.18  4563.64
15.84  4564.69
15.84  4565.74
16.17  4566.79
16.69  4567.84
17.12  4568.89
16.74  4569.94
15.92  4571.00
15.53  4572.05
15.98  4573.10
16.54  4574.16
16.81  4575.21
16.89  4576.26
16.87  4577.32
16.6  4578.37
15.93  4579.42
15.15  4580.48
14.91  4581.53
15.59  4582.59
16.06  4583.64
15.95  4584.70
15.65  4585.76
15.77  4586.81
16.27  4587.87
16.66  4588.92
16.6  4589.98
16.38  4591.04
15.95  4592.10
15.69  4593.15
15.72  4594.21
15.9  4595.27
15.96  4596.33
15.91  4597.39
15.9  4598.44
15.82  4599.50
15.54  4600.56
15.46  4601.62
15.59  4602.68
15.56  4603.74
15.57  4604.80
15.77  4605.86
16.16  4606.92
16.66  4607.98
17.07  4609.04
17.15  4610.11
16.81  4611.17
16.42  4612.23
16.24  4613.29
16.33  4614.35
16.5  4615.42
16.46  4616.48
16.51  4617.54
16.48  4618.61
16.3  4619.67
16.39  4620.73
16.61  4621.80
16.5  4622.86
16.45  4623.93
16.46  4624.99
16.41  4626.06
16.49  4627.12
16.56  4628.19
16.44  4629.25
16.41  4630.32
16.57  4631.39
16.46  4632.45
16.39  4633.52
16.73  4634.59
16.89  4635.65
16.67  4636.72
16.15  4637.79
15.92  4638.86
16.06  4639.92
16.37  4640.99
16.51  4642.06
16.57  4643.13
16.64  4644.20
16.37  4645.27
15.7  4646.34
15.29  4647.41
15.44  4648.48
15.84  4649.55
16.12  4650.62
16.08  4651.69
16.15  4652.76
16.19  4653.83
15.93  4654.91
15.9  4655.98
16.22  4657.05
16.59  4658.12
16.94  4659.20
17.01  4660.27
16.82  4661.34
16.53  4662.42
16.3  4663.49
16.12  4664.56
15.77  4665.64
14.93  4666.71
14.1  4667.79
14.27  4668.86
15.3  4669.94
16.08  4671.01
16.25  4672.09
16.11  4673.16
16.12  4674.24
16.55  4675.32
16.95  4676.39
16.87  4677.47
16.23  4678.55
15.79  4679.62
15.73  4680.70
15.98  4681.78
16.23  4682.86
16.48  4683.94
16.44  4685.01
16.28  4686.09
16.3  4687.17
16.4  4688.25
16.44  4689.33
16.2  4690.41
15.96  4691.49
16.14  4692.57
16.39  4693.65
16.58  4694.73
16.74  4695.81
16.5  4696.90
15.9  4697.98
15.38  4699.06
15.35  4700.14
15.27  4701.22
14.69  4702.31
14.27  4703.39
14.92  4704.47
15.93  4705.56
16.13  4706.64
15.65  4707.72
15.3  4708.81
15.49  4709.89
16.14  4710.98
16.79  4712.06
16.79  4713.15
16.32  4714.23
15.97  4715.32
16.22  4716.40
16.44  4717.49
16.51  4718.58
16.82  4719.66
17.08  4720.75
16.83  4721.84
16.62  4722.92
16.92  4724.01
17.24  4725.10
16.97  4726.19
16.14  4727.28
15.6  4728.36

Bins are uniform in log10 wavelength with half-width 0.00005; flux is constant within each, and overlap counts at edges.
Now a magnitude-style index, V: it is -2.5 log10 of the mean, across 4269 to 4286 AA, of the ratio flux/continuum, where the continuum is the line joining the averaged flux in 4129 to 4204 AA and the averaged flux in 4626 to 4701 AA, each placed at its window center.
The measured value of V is 0.21 mag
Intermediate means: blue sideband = 11.4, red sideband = 16.2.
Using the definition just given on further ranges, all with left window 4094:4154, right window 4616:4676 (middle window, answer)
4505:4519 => -0.09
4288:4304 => 0.39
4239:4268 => 0.15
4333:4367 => 0.05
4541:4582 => -0.03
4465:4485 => -0.03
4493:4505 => -0.05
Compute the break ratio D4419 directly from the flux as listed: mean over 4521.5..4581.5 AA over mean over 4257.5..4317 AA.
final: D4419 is 1.57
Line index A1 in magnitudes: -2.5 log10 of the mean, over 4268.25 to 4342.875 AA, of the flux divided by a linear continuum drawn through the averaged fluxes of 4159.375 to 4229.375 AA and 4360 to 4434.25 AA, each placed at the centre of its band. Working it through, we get 0.16 mag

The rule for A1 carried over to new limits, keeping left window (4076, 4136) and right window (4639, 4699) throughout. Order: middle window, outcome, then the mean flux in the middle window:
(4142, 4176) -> 0.06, 11.6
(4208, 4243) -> 0.14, 11.2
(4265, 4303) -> 0.29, 10.1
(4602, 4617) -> -0.04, 16.3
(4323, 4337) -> 0.11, 12.3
